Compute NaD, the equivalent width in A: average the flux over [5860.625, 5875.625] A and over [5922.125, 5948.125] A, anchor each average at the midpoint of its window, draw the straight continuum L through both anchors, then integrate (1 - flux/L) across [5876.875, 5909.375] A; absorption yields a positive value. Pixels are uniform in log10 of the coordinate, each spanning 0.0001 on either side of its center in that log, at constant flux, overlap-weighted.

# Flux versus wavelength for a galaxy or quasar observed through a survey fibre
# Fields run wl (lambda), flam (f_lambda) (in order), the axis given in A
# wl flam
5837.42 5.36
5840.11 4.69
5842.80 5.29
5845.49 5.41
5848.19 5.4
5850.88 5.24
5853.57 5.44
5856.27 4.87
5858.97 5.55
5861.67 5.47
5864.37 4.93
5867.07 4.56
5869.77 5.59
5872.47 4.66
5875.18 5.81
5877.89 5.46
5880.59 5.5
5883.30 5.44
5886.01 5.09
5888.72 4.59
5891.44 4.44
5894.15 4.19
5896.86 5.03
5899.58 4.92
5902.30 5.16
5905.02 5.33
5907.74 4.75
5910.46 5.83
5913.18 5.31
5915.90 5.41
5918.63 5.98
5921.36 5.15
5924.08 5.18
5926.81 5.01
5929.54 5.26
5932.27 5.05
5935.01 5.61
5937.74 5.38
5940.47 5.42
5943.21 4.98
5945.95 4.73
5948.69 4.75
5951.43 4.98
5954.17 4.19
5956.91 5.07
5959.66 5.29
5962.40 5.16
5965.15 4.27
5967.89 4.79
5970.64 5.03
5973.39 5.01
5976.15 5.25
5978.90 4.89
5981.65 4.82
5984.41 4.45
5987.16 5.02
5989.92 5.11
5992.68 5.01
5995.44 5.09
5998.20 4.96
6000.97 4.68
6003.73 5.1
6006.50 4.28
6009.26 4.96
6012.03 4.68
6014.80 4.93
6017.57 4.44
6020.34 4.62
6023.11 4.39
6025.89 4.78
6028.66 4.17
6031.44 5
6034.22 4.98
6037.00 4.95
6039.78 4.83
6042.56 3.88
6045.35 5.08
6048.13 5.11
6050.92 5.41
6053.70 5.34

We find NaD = 0.9 A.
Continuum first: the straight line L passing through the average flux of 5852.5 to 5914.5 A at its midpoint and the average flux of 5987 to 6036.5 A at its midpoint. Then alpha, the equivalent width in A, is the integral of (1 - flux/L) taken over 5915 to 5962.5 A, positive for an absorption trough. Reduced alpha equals -1.54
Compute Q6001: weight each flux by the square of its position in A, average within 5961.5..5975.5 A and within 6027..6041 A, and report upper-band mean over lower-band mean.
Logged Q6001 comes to 1.01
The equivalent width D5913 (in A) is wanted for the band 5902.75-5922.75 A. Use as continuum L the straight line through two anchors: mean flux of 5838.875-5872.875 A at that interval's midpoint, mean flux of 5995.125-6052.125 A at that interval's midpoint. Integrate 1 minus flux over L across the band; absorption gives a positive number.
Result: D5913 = -1.4 A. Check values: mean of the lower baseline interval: 5.18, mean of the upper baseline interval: 4.77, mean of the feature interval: 5.38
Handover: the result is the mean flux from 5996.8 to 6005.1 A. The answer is 4.91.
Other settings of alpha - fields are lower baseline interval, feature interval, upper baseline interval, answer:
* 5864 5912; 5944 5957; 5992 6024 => 0.5 A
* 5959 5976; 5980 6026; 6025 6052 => 0.8 A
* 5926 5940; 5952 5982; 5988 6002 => 1.3 A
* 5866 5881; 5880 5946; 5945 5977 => -0.9 A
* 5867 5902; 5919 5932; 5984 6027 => -0.7 A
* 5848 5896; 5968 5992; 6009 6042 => -0.6 A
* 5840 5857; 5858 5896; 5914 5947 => 1.2 A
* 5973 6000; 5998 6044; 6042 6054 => 2.8 A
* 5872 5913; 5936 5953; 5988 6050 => -0.3 A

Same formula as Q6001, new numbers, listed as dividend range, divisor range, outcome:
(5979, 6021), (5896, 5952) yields 0.95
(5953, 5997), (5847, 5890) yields 0.97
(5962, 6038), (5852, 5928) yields 0.97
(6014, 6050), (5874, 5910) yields 0.97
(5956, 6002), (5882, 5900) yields 1.06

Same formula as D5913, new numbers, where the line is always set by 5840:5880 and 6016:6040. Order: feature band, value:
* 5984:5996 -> -0.39 A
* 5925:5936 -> -0.46 A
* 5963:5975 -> 0.17 A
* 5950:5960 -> 0.17 A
